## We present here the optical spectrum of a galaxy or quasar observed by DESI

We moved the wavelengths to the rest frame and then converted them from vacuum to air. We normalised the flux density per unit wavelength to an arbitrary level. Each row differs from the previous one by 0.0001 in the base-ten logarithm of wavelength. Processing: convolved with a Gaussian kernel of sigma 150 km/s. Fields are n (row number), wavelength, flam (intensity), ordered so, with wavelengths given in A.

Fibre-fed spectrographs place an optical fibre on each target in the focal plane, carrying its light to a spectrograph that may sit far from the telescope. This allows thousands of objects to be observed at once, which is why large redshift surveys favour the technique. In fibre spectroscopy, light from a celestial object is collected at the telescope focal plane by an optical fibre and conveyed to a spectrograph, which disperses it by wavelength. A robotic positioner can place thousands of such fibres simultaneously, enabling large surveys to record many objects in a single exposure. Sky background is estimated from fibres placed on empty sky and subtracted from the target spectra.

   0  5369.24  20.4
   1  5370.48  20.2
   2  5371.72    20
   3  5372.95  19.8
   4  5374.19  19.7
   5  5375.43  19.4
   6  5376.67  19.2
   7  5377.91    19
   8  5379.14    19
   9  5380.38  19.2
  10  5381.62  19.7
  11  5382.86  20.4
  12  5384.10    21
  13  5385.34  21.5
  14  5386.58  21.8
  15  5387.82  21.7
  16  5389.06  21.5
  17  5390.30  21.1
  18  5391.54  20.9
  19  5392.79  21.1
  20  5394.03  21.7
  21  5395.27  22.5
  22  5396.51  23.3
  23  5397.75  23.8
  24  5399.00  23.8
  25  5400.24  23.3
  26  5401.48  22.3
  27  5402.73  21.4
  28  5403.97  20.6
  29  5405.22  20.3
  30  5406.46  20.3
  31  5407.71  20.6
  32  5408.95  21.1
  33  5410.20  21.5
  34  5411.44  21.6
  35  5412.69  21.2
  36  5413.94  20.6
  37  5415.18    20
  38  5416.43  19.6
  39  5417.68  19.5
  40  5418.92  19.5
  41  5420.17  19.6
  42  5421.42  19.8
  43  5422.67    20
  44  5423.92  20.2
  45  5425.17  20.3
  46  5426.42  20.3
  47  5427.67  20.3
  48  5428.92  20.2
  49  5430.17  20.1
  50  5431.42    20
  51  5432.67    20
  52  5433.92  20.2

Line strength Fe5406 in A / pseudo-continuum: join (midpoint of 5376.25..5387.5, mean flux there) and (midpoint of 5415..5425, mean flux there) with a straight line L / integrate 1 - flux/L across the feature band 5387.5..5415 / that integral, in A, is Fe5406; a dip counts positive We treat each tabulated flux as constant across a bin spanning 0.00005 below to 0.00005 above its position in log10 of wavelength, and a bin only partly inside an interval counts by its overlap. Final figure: -2.3 A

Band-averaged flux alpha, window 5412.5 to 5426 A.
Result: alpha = 20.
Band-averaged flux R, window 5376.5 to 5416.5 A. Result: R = 21.2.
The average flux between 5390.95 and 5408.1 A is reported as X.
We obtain 21.9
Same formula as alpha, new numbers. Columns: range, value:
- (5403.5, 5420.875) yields 20.4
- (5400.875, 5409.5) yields 20.9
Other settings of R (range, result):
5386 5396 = 21.6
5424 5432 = 20.2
